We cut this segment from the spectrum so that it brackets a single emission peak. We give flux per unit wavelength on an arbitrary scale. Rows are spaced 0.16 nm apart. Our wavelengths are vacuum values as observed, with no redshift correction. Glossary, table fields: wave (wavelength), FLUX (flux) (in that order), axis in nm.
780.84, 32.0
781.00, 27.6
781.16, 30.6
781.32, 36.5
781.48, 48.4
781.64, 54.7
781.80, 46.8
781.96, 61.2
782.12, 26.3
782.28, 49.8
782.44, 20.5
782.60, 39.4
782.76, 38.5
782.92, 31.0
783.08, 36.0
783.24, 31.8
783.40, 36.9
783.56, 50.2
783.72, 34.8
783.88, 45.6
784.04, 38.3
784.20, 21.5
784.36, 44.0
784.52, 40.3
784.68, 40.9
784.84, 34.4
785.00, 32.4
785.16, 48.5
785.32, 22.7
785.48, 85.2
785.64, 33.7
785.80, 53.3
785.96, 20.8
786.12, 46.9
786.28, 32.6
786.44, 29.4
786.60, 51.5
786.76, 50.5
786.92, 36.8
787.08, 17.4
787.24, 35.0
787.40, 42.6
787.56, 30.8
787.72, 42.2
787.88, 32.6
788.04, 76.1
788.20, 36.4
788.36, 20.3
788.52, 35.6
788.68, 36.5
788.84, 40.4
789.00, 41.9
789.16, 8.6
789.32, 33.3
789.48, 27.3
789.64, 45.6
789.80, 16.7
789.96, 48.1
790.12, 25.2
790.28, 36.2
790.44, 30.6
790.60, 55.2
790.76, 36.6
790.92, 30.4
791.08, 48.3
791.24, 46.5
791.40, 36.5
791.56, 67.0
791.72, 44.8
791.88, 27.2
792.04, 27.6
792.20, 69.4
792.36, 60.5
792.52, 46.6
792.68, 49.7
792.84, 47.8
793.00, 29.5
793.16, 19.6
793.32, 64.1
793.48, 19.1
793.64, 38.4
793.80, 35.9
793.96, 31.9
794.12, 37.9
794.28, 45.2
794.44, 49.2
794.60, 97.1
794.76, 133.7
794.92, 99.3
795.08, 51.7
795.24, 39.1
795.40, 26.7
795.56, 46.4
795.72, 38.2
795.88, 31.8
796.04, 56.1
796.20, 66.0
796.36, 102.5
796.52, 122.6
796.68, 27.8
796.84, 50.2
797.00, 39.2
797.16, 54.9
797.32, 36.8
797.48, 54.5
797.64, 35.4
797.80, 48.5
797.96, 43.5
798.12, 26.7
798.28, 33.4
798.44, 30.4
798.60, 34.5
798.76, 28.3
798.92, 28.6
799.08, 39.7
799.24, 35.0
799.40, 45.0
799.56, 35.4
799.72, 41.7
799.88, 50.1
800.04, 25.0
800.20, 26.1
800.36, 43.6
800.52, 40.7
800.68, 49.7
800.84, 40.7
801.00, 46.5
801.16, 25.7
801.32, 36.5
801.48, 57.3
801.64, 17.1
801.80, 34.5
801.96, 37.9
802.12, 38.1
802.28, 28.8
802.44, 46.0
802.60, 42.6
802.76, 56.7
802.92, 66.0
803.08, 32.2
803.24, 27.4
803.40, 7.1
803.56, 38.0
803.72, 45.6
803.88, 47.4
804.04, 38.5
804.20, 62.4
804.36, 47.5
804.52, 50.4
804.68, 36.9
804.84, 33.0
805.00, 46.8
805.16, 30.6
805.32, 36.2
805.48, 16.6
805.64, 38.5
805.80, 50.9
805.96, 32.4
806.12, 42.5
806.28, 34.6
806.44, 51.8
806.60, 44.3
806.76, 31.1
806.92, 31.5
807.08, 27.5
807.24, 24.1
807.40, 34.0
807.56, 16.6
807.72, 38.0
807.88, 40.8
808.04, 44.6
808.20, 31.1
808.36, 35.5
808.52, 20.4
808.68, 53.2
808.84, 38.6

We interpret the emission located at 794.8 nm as [S II]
